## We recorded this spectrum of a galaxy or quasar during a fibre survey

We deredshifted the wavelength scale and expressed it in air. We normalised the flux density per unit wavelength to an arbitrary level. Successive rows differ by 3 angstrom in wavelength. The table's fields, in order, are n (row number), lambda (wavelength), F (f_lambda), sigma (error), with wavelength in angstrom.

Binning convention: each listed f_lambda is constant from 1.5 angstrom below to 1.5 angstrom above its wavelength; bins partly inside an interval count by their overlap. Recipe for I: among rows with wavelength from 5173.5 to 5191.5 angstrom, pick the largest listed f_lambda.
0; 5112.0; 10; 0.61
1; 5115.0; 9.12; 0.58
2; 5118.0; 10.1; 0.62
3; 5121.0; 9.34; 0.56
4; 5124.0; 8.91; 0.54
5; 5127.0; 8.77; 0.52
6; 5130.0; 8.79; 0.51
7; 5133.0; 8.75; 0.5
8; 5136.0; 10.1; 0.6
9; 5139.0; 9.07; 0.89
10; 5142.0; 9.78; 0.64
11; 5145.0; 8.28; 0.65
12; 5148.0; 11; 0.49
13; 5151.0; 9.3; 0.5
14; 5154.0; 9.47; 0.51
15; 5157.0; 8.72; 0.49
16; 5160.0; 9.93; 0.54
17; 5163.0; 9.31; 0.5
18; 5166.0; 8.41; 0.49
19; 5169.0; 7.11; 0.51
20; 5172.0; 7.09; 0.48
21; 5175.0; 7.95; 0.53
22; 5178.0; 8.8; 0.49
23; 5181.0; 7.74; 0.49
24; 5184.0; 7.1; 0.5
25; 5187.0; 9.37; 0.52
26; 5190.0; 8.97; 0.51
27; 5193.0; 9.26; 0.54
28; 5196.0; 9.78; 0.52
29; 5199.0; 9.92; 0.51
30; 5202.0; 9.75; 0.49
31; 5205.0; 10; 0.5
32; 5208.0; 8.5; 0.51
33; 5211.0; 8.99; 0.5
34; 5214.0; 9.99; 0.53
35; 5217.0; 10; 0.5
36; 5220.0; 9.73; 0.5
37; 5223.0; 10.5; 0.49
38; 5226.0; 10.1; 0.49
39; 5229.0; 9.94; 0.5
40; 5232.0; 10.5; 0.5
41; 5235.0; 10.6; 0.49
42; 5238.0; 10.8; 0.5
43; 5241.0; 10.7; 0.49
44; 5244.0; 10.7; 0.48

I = 9.37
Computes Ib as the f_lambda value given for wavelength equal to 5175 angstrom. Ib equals 7.95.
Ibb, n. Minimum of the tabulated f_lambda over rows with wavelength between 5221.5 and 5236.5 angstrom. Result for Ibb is 9.94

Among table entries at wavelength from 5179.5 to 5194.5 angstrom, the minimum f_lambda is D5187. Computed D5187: 7.1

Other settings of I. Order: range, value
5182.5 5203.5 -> 9.92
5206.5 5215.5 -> 9.99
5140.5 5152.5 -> 11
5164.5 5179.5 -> 8.8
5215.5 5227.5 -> 10.5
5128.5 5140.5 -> 10.1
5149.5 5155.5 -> 9.47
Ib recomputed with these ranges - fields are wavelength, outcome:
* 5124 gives 8.91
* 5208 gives 8.5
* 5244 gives 10.7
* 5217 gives 10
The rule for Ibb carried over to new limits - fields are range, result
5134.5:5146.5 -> 8.28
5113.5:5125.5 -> 8.91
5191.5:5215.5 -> 8.5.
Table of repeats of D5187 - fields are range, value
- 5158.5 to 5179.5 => 7.09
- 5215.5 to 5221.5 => 9.73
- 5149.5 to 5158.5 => 8.72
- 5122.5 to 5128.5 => 8.77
